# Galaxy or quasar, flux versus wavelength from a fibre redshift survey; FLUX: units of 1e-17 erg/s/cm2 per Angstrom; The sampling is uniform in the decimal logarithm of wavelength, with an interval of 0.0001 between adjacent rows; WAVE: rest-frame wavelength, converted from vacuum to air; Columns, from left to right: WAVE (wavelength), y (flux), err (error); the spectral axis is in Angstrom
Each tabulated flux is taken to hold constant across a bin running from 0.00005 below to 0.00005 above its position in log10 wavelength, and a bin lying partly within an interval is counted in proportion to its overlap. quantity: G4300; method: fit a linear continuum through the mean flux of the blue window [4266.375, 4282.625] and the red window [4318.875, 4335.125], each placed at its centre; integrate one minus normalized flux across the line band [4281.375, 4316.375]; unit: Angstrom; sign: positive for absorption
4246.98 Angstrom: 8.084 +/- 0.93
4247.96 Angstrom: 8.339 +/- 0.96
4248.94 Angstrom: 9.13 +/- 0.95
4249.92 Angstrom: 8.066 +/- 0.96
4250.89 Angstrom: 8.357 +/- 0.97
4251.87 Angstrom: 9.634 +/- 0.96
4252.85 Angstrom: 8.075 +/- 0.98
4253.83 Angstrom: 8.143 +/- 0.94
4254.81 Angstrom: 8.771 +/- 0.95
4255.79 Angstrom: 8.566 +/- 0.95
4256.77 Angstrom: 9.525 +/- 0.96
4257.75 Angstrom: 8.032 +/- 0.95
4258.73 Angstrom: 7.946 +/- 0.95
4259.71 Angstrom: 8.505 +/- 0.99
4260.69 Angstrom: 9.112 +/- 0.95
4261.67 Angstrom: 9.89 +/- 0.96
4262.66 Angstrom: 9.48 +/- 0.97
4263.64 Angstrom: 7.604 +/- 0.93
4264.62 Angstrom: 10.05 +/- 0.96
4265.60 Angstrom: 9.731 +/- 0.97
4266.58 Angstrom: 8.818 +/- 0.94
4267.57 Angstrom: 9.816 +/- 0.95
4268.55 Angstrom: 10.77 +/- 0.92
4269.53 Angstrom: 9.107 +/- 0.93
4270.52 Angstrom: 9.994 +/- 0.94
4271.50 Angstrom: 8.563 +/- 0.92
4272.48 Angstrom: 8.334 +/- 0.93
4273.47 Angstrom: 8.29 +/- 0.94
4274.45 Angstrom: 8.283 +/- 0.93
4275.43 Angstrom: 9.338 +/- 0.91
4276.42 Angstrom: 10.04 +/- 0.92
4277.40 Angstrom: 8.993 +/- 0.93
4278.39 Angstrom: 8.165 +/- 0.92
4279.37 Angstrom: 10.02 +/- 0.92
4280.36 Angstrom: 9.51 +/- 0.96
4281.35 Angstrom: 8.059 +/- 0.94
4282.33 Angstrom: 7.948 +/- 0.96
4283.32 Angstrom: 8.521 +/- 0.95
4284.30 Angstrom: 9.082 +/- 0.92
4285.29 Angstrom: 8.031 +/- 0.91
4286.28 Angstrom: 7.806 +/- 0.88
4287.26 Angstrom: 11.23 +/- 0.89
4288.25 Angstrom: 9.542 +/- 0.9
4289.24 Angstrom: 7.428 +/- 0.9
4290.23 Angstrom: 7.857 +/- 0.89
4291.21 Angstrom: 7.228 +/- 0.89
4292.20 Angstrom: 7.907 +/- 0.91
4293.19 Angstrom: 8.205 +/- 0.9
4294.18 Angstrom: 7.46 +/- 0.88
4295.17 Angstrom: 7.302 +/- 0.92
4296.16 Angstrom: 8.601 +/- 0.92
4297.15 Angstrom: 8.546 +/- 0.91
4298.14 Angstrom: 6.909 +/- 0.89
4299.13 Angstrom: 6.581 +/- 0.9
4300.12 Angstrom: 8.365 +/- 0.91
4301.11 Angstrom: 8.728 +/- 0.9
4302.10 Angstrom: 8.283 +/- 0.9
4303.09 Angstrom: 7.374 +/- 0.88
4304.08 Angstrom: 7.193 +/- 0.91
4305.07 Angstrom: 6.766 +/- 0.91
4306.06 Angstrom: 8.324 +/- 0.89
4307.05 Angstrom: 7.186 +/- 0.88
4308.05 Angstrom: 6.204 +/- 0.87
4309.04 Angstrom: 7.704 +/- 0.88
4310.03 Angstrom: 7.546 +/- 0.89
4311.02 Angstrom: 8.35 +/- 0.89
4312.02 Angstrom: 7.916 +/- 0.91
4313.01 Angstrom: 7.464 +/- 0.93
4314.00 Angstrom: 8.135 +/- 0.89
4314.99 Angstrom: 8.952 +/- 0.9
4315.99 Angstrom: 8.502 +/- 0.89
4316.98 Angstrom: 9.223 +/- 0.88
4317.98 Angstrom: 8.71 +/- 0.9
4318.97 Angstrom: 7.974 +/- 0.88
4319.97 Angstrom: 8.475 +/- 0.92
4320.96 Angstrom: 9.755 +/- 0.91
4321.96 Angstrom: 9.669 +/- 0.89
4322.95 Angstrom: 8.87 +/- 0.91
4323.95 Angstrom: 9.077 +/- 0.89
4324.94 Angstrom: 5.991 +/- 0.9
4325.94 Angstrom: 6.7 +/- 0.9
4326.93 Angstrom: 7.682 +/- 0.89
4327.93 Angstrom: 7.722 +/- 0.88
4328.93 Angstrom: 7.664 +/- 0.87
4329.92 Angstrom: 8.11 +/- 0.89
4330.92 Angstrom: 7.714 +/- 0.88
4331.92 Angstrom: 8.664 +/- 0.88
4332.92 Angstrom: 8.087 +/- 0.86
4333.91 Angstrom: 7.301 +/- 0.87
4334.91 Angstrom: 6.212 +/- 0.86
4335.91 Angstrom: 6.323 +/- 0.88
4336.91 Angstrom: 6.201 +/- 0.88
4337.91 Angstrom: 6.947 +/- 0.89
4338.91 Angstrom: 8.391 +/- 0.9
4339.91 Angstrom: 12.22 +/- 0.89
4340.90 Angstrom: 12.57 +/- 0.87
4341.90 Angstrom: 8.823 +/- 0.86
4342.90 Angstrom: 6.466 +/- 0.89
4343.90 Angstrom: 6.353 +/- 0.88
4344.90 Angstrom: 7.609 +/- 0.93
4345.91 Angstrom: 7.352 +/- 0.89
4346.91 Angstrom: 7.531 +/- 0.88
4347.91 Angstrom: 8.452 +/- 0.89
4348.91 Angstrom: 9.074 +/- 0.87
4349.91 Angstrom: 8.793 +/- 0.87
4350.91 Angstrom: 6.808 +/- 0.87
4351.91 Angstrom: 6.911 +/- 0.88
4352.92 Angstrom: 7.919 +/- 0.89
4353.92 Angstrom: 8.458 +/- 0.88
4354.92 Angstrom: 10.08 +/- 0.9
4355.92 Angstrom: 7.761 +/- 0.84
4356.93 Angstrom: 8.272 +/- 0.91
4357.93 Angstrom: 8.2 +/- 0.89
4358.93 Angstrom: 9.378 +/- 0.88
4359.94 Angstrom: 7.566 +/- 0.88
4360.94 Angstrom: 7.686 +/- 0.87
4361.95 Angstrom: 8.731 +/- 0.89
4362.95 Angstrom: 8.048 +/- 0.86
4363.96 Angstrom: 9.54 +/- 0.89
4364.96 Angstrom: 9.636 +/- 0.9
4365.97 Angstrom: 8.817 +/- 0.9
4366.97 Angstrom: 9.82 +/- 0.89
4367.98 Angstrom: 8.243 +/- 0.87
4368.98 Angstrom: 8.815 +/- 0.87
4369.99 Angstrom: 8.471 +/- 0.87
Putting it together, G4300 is 2.5 Angstrom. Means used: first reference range 9.08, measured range 7.98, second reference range 8.01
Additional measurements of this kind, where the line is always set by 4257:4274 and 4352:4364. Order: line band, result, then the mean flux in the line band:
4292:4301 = 1.1 Angstrom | 7.8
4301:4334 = 2.6 Angstrom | 8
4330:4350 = 1.1 Angstrom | 8.04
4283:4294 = 0.6 Angstrom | 8.41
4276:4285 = 0.1 Angstrom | 8.9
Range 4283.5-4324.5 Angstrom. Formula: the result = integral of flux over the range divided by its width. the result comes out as 8.16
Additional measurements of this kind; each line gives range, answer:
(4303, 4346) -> 7.98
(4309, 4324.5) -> 8.54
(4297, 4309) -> 7.52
